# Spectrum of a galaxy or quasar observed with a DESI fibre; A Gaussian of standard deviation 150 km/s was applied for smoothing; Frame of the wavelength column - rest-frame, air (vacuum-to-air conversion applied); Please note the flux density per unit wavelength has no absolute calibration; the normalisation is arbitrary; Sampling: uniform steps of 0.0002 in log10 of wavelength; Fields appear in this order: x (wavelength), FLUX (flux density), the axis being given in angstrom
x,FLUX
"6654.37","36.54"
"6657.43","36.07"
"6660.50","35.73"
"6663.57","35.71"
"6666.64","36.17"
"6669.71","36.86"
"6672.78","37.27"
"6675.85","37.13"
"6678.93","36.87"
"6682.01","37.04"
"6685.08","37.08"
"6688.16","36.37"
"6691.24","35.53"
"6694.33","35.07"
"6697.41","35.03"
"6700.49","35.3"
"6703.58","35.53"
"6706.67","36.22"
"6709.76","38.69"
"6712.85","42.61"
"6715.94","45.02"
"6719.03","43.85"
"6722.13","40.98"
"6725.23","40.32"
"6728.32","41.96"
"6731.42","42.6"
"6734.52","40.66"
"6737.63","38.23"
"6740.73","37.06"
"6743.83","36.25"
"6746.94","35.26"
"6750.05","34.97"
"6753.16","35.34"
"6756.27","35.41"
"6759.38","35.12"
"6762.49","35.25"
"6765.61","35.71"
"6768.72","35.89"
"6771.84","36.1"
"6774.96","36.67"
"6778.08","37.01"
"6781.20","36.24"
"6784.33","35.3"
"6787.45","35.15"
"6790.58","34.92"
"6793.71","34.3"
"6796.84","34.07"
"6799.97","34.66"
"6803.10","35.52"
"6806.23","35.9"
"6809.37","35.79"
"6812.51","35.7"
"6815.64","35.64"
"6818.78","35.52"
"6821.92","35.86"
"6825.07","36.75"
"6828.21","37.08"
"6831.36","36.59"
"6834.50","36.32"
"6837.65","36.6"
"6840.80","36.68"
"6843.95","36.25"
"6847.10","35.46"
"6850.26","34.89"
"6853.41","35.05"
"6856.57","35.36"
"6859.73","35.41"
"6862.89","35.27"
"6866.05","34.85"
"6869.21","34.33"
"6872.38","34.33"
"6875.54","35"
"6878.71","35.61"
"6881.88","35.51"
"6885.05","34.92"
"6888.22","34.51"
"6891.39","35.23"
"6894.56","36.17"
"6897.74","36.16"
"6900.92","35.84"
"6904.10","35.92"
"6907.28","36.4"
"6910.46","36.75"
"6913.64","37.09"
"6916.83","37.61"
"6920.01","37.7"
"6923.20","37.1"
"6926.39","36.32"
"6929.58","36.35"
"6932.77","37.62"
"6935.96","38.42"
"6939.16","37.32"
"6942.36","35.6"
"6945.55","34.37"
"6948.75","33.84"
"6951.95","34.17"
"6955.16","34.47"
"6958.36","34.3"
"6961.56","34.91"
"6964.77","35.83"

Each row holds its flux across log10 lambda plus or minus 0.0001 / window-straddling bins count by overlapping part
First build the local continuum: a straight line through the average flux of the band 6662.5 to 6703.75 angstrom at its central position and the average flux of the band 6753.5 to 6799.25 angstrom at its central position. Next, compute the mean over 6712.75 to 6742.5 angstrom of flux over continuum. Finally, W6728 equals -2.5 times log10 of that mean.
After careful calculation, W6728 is -0.15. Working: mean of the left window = 36.2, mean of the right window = 35.5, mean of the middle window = 41.2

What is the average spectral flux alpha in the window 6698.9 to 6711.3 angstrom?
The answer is 36.4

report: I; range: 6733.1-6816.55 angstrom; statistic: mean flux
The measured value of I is 35.8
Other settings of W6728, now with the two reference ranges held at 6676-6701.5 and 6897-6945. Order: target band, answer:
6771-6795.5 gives 0.02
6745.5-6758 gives 0.03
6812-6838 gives 0.01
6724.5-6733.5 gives -0.15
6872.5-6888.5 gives 0.05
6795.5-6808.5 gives 0.04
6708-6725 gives -0.16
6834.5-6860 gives 0.02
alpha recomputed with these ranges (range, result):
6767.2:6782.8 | 36.4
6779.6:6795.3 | 35.2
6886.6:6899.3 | 35.5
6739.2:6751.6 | 35.9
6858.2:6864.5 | 35.3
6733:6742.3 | 38.6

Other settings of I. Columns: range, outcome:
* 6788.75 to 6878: 35.5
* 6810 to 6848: 36.2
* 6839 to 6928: 35.8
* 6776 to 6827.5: 35.6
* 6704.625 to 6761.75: 38.8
